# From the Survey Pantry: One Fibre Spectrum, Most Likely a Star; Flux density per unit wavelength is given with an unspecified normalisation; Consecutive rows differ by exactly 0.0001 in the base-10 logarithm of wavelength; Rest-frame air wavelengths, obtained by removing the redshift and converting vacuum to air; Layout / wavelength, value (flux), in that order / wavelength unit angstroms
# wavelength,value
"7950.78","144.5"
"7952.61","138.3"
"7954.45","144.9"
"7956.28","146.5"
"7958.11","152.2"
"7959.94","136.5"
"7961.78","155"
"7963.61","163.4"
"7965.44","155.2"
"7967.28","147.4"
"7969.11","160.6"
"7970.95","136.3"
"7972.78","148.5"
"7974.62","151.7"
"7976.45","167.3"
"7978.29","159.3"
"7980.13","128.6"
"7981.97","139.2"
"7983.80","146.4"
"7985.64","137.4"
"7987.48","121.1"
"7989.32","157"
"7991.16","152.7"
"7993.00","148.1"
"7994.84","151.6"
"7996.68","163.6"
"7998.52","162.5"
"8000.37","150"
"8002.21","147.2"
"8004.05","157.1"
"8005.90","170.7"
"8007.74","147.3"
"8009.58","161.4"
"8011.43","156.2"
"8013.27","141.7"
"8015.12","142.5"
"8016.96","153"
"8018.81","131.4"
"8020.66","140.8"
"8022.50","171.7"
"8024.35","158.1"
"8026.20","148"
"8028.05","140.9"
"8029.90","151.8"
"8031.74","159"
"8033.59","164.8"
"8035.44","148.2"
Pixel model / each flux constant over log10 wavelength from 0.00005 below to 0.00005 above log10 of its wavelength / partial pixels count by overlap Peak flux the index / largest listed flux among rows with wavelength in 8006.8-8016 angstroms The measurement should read 161.4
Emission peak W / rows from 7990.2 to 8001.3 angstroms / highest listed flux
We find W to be 163.6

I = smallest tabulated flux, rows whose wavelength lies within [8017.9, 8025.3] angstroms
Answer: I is 131.4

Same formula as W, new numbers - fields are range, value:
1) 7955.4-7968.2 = 163.4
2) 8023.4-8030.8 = 158.1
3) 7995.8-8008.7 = 170.7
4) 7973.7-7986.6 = 167.3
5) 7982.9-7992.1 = 157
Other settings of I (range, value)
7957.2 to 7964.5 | 136.5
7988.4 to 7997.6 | 148.1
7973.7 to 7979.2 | 151.7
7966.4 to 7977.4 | 136.3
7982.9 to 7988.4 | 121.1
